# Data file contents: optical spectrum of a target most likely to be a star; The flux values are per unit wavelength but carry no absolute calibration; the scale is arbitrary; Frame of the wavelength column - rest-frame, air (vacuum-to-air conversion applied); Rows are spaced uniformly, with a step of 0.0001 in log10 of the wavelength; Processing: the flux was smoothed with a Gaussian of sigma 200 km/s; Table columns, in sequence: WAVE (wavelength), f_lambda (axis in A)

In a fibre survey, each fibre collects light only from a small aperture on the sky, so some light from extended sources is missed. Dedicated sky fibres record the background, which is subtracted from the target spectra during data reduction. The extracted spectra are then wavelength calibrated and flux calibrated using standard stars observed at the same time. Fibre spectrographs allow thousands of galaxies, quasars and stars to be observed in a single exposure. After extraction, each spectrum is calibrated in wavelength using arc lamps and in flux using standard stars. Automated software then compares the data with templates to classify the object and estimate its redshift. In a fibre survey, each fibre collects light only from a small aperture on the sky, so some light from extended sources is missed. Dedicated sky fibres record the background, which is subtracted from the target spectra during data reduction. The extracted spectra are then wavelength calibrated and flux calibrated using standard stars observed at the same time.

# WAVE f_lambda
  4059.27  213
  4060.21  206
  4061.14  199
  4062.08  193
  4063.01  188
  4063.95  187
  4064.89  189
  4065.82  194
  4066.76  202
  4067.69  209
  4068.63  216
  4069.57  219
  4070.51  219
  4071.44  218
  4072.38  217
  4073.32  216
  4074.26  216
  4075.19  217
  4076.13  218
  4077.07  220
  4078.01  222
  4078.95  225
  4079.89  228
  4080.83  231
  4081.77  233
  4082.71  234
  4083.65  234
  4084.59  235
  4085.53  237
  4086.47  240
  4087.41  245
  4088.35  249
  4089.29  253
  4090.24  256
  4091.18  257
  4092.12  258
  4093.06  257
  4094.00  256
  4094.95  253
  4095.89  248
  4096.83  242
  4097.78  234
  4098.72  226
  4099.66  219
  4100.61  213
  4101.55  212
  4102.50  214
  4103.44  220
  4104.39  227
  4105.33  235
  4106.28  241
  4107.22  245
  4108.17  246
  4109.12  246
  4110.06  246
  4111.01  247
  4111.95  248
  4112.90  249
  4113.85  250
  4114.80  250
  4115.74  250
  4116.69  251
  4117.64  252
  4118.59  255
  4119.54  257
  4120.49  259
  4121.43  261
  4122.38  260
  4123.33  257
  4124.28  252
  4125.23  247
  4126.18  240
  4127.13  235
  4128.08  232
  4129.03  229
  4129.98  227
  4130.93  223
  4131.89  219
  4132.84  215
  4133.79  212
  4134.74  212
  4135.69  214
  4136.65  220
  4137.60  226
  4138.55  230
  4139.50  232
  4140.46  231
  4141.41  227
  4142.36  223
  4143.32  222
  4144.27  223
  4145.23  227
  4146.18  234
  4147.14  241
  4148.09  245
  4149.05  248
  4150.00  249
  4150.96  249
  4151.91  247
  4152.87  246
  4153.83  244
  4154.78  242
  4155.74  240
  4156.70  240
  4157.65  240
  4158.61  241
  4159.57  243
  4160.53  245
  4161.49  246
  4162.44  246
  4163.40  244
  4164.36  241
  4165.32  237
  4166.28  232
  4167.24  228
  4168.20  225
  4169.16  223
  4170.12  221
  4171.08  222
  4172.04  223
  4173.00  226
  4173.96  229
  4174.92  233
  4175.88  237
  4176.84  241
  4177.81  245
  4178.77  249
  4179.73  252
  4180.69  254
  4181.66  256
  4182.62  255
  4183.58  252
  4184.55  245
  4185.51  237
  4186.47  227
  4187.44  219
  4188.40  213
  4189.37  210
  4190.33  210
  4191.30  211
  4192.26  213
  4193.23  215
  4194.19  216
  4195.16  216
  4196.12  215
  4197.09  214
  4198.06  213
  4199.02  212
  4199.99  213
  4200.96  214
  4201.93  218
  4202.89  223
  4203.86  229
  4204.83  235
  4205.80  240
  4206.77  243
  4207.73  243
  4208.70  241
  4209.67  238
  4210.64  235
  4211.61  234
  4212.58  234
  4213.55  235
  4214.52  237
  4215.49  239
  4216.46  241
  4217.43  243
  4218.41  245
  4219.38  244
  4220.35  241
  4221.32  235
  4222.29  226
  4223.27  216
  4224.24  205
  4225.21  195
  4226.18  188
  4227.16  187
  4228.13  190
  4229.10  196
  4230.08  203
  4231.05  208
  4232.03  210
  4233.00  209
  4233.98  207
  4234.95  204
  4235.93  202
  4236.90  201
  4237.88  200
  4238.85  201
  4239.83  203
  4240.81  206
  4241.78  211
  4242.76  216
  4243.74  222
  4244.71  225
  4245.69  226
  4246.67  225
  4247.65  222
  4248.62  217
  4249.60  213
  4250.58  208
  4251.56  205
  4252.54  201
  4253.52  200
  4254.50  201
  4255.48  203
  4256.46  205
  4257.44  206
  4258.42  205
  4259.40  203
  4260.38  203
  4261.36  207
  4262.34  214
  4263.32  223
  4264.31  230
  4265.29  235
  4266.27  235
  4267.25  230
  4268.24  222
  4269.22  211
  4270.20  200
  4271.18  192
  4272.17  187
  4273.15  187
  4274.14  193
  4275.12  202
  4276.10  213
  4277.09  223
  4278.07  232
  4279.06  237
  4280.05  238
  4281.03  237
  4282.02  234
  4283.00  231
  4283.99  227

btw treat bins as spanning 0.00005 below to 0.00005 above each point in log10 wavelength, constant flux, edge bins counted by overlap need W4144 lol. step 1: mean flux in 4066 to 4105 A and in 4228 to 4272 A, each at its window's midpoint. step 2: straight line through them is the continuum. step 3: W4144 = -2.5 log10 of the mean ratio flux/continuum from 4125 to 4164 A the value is -0.05 mag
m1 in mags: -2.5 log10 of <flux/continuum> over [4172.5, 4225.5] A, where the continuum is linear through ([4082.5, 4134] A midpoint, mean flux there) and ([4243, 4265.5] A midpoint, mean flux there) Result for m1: -0.03 mag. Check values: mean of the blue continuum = 241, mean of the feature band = 230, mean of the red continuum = 213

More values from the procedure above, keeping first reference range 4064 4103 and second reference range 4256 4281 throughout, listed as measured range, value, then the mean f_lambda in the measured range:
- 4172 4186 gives -0.10 mag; 243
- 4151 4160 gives -0.09 mag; 243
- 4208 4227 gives -0.06 mag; 229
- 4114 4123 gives -0.13 mag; 255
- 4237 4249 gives 0.01 mag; 214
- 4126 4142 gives 0.00 mag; 225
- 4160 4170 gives -0.07 mag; 236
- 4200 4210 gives -0.06 mag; 231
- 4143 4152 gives -0.07 mag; 239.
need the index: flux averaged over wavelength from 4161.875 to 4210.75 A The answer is 230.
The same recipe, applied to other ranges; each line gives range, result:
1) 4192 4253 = 218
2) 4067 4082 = 220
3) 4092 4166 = 238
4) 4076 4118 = 239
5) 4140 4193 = 235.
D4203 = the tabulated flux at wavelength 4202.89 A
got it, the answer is 223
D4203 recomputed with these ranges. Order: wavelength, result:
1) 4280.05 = 238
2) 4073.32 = 216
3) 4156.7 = 240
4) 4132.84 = 215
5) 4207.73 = 243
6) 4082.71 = 234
